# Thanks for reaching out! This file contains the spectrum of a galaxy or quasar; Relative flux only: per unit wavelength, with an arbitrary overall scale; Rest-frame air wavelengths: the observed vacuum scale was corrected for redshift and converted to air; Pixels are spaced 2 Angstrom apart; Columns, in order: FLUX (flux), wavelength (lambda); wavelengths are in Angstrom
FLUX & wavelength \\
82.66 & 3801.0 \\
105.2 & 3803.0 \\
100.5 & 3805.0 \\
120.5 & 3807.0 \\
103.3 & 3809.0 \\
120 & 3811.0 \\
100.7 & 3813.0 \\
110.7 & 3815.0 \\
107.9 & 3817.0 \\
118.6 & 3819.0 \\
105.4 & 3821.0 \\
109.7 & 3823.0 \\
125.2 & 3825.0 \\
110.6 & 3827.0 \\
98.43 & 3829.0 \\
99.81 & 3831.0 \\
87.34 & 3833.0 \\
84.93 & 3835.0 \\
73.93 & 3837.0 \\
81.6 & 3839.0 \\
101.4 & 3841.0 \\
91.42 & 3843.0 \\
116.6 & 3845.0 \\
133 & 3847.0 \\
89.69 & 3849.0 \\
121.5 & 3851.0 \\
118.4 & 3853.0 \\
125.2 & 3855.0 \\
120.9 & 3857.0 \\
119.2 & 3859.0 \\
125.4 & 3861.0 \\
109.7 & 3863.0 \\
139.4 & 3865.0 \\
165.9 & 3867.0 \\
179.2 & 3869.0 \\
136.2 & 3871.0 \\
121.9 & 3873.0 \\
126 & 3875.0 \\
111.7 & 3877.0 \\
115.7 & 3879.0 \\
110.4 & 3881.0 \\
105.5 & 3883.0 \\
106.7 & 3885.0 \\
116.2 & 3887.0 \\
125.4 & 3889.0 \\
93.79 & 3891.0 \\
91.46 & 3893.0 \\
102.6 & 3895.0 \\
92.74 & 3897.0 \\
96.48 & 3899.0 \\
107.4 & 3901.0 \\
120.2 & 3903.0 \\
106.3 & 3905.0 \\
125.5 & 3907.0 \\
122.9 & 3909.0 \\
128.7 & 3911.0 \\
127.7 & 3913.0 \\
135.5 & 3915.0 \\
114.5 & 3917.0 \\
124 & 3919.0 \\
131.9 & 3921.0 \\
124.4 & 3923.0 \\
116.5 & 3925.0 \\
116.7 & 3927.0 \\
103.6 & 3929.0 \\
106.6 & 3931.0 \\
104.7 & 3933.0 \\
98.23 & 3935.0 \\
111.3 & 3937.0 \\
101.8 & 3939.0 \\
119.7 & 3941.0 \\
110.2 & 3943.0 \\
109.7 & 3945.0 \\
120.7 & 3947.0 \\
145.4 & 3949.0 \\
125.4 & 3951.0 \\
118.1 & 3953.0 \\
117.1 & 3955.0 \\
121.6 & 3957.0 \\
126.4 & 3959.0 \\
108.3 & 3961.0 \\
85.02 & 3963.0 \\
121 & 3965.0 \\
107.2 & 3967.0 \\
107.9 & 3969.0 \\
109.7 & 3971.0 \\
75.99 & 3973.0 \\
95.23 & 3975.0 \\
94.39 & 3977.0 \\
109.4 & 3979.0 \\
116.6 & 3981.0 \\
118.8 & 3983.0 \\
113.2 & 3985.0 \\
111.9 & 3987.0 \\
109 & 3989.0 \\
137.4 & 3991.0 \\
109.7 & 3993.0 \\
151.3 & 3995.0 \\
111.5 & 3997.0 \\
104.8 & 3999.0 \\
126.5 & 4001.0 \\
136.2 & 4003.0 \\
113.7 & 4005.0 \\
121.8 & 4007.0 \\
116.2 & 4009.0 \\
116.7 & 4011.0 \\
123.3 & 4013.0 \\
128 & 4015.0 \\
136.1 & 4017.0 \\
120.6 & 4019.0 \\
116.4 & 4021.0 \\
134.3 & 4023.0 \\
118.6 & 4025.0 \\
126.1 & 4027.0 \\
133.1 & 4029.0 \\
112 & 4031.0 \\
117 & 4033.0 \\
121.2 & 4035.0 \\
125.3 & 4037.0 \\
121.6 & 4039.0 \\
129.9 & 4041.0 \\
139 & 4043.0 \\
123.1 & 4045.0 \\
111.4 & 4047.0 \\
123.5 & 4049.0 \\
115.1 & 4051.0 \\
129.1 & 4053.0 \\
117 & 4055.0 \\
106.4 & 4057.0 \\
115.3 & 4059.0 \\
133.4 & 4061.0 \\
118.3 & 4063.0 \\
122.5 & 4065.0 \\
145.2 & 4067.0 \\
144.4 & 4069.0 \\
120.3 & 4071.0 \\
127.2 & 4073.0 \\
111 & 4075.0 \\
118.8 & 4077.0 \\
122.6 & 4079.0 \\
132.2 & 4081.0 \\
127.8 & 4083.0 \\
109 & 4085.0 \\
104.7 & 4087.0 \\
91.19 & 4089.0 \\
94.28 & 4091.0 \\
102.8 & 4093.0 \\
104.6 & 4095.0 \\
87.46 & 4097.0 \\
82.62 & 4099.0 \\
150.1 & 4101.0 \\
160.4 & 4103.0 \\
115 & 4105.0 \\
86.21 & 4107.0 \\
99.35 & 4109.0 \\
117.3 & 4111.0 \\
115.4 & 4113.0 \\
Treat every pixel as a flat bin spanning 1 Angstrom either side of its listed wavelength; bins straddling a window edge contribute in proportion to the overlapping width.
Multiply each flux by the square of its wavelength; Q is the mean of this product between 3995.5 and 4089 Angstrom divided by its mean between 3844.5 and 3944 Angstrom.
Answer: 1.1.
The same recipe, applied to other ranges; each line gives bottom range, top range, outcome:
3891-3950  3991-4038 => 1.13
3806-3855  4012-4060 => 1.29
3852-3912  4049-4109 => 1.09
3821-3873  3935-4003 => 1.06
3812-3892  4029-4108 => 1.16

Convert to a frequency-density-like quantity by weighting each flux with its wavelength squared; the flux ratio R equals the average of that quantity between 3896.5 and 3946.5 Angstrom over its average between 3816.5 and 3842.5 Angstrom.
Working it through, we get 1.20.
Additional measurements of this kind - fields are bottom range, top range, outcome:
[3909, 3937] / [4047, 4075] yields 1.12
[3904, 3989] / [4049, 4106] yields 1.11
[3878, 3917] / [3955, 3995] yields 1.03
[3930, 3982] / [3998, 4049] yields 1.15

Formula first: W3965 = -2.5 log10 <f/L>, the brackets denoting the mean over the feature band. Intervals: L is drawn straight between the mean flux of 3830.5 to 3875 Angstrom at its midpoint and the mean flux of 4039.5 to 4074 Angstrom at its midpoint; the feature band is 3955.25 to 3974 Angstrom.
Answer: 0.127 mag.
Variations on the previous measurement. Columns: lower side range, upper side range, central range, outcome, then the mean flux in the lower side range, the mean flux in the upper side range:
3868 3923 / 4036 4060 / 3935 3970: 0.04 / 118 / 121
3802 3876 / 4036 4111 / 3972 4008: 0.02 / 114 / 118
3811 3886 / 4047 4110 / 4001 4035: -0.07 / 114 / 117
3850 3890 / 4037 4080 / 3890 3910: 0.18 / 125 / 124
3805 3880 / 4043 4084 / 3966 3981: 0.18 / 114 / 124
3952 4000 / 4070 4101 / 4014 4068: -0.12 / 112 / 110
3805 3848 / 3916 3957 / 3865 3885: -0.18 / 105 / 116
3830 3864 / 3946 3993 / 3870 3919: -0.06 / 106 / 113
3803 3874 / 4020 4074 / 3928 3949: 0.08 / 113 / 124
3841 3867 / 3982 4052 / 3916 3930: 0.01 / 119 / 122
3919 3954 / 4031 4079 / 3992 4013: -0.01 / 116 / 123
